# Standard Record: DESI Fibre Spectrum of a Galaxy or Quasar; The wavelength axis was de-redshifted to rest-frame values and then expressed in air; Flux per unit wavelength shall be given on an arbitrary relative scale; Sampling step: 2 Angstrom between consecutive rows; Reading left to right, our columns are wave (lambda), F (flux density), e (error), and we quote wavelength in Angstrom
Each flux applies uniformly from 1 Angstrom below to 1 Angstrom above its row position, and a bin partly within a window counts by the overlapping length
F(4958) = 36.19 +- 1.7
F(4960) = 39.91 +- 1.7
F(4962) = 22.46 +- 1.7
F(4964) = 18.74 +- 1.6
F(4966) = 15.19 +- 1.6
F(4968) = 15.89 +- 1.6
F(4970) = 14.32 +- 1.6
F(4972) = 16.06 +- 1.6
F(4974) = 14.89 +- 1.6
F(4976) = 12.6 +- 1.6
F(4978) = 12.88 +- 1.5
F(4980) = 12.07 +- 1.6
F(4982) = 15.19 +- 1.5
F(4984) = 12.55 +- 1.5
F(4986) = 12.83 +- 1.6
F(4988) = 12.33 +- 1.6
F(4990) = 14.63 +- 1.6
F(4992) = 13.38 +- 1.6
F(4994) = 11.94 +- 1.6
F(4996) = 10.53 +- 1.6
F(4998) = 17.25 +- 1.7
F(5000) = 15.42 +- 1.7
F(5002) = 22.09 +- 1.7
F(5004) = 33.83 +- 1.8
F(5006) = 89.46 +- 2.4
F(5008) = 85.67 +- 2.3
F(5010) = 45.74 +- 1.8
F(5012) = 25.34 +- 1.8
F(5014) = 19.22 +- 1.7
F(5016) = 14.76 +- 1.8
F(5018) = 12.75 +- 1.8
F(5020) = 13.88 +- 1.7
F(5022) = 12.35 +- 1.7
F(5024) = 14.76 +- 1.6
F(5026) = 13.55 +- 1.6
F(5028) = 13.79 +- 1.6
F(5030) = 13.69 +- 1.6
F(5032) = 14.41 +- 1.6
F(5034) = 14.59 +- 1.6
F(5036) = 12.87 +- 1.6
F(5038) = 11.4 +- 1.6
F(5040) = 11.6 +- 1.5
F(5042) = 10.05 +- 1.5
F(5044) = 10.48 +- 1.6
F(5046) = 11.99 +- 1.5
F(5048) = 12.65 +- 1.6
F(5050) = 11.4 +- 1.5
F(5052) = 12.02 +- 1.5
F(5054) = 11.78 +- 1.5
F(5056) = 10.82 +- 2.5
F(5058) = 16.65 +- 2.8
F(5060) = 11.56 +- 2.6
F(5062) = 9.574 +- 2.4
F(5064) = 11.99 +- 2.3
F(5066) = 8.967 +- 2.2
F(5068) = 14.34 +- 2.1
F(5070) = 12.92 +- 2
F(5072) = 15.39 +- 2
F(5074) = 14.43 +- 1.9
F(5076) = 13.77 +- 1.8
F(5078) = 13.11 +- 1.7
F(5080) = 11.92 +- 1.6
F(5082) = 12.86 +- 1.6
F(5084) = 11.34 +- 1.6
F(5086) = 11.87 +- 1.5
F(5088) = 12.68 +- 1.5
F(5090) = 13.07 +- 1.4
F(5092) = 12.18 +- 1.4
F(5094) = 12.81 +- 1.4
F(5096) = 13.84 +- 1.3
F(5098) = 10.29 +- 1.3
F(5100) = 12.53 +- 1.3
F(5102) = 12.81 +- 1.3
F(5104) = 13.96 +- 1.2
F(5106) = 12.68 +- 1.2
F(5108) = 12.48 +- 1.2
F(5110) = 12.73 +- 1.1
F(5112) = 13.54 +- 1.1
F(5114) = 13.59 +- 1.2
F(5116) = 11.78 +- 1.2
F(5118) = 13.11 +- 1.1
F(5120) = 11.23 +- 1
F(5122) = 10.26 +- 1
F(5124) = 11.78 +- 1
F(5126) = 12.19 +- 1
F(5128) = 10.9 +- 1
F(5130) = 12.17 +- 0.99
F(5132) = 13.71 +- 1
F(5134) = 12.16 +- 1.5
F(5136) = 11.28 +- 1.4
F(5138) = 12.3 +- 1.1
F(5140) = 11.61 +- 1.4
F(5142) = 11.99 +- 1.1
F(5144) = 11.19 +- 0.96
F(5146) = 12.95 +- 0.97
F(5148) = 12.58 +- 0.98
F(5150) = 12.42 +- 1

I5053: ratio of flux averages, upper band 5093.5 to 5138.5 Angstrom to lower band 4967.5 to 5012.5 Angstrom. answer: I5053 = 0.5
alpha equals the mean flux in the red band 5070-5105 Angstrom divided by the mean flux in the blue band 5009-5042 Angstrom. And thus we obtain 0.79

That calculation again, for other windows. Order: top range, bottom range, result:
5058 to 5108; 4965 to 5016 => 0.56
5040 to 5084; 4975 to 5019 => 0.52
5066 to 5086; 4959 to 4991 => 0.80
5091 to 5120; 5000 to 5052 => 0.58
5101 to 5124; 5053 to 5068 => 1.06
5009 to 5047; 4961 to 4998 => 1.08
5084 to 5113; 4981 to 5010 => 0.47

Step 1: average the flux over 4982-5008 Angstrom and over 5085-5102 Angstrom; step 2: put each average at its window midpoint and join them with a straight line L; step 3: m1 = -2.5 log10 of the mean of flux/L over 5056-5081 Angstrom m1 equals 0.20 mag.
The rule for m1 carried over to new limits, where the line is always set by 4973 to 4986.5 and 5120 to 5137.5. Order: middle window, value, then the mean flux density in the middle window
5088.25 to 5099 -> -0.03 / 12.5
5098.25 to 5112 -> -0.07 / 12.8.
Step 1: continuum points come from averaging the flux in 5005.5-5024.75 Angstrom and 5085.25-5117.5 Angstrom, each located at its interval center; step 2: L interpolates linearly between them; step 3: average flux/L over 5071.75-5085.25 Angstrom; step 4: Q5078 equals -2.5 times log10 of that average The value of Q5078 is 0.34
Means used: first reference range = 32.2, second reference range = 12.7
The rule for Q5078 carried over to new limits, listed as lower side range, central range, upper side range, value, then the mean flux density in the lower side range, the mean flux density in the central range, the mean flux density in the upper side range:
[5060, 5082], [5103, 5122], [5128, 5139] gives -0.03 mag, 12.6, 12.7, 12.2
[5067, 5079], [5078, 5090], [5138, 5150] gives 0.12 mag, 14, 12.3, 12.1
